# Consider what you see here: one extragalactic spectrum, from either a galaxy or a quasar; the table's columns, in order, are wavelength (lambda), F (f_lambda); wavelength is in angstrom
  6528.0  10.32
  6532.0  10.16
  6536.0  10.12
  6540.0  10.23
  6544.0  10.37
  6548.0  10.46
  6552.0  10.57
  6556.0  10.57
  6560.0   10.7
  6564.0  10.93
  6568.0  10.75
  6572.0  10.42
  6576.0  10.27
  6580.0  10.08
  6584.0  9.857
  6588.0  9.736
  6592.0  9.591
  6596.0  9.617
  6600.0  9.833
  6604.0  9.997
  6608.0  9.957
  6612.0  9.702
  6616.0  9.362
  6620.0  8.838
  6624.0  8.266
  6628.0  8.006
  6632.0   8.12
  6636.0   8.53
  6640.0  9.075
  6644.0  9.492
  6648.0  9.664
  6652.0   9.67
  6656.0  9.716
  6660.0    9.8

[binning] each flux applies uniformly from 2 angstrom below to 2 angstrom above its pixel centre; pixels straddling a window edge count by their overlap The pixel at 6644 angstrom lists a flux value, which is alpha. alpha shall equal 9.492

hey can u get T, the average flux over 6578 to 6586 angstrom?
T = 9.97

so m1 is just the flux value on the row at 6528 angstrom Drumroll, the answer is 10.32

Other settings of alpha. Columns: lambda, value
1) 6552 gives 10.57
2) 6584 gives 9.857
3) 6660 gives 9.8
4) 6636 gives 8.53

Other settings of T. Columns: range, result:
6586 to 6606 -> 9.75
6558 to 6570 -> 10.8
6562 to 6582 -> 10.5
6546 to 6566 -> 10.6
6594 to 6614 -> 9.82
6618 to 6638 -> 8.35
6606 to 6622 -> 9.46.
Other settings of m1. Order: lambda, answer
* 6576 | 10.27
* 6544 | 10.37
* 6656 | 9.716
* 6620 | 8.838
